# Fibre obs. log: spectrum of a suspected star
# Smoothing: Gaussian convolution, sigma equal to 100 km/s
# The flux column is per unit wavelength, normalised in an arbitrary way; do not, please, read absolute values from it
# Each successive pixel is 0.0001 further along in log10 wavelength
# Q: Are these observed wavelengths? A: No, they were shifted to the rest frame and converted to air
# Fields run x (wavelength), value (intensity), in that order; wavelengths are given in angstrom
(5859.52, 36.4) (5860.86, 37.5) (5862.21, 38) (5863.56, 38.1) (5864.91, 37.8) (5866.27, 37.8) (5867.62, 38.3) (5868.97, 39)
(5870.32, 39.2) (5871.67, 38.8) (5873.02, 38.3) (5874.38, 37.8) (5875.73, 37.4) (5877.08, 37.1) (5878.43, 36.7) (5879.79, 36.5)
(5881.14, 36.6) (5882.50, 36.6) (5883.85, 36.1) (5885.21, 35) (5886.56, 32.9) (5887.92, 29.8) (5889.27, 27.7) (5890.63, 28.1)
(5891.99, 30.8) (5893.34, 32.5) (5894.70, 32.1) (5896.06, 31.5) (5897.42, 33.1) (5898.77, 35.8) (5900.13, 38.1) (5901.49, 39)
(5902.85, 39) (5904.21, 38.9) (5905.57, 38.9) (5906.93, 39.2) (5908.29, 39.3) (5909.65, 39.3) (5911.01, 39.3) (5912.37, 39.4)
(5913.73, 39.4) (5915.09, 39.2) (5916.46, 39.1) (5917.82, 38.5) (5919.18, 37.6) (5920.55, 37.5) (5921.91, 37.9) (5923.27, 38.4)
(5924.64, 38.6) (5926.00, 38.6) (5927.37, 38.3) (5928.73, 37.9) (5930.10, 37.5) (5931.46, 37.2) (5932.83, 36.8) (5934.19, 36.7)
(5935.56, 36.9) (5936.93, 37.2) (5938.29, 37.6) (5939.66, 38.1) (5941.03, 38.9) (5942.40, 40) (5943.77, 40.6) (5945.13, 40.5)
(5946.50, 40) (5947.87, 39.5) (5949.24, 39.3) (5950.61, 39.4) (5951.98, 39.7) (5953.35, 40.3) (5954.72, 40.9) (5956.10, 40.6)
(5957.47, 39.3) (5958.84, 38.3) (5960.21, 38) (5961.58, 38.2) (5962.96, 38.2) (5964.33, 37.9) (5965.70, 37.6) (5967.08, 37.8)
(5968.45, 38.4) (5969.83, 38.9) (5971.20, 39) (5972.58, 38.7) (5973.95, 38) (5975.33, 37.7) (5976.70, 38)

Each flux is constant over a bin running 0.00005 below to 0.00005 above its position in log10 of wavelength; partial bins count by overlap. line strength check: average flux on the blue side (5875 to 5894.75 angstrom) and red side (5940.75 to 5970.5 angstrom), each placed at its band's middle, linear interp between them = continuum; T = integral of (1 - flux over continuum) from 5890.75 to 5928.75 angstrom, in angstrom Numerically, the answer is -1.6 angstrom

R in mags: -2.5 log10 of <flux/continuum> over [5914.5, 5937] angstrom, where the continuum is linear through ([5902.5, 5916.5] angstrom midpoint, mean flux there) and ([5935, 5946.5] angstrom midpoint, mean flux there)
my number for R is 0.03 mag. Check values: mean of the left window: 39.2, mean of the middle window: 37.9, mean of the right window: 38.8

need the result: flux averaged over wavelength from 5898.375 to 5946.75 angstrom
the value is 38.5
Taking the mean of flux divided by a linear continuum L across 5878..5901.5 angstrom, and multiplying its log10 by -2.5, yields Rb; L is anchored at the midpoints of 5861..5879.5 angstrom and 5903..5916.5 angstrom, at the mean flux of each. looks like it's 0.15 mag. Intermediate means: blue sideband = 38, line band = 33.6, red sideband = 39.2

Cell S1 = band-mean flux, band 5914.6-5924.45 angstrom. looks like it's 38.3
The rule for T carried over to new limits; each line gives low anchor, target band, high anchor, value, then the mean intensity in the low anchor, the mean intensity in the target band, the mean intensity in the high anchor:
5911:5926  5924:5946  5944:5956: 0.6 angstrom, 38.6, 38.2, 40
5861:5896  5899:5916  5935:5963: -0.9 angstrom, 35.5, 39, 39.1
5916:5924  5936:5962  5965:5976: -0.7 angstrom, 38.1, 39.3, 38.3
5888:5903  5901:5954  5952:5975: -4.4 angstrom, 33.1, 38.7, 38.8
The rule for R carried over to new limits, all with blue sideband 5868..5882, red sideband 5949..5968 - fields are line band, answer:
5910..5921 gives -0.013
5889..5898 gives 0.224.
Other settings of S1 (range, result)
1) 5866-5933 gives 36.8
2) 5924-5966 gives 38.7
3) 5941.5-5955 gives 40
